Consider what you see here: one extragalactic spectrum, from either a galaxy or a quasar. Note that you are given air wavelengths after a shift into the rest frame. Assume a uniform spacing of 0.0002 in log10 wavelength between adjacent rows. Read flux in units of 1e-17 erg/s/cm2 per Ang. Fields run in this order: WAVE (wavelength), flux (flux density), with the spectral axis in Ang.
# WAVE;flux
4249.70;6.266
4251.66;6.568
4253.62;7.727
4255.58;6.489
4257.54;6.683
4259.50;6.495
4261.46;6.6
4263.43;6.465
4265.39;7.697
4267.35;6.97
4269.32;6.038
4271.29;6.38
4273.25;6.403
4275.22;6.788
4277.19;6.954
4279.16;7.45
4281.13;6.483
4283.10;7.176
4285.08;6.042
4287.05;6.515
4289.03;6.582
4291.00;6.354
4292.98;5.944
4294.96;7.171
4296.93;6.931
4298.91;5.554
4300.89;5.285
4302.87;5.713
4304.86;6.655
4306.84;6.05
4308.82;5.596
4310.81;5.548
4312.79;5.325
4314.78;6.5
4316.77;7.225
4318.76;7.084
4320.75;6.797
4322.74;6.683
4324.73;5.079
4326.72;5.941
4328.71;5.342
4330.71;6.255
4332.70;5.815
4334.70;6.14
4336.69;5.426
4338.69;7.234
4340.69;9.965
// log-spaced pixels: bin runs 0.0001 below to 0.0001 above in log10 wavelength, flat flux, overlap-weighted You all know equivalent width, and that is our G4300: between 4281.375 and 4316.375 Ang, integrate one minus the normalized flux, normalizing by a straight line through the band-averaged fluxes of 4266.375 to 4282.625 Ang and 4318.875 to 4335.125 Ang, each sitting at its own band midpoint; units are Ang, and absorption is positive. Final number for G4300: 1.1 Ang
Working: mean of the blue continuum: 6.7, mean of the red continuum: 6.06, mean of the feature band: 6.2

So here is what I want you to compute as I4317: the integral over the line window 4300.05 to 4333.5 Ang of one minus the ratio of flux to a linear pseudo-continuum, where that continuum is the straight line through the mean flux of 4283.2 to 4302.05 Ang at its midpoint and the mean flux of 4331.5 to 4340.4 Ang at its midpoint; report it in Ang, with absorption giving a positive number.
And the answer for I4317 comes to 1.7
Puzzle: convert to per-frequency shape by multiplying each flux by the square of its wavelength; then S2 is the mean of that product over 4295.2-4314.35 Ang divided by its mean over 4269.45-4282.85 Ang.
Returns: 0.9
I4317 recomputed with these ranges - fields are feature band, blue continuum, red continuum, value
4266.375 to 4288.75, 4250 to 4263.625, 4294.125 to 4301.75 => -0.6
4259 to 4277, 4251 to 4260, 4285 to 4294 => -0.1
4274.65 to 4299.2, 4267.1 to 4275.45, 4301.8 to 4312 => -1.7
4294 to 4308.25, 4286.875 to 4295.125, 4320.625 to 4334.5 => 0.3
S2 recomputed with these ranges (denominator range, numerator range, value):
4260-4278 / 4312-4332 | 0.95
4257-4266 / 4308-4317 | 0.90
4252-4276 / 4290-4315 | 0.91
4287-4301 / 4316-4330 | 1.01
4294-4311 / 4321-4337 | 0.98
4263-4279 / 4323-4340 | 0.91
